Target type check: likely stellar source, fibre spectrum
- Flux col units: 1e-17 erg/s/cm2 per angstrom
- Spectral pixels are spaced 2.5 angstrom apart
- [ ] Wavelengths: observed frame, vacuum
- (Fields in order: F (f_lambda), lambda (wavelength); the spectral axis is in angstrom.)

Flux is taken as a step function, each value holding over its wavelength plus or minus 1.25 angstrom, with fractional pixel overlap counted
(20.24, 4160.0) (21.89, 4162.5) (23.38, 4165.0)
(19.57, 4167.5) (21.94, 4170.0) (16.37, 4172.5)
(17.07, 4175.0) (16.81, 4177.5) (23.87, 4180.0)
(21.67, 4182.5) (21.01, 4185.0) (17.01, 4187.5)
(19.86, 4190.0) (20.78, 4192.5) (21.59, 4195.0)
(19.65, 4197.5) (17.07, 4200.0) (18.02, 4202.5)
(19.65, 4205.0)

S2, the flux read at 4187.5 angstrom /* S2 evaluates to 17.01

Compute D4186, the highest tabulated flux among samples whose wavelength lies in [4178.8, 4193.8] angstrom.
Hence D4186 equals 23.87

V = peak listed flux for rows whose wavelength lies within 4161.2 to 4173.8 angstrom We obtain 23.38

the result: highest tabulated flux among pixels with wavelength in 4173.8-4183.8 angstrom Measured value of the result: 23.87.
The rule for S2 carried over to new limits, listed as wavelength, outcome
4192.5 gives 20.78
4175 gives 17.07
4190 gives 19.86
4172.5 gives 16.37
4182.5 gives 21.67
